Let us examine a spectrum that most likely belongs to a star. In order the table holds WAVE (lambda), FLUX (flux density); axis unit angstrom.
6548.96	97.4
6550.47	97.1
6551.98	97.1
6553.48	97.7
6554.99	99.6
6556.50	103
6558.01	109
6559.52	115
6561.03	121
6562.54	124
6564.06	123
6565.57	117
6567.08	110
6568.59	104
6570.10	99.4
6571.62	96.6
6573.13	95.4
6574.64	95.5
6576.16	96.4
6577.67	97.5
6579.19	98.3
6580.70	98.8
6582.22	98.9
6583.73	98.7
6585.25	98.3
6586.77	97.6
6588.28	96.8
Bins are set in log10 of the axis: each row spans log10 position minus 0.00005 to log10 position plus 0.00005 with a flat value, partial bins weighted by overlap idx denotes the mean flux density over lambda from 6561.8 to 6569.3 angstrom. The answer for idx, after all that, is 116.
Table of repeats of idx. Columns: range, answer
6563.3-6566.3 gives 120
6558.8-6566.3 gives 120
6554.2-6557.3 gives 101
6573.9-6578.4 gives 96.4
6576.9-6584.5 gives 98.5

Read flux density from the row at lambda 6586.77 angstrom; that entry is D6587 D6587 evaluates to 97.6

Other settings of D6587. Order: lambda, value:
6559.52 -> 115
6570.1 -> 99.4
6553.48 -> 97.7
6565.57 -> 117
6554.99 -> 99.6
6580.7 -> 98.8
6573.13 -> 95.4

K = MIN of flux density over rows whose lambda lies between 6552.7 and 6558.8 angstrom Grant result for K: 97.7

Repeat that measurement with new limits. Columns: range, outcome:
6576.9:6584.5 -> 97.5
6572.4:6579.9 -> 95.4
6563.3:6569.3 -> 104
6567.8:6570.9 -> 99.4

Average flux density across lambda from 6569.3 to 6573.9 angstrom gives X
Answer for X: 97.3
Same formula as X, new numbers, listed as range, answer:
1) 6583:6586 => 98.4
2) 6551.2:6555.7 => 98.3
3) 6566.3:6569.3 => 107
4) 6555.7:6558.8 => 106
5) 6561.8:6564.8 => 123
